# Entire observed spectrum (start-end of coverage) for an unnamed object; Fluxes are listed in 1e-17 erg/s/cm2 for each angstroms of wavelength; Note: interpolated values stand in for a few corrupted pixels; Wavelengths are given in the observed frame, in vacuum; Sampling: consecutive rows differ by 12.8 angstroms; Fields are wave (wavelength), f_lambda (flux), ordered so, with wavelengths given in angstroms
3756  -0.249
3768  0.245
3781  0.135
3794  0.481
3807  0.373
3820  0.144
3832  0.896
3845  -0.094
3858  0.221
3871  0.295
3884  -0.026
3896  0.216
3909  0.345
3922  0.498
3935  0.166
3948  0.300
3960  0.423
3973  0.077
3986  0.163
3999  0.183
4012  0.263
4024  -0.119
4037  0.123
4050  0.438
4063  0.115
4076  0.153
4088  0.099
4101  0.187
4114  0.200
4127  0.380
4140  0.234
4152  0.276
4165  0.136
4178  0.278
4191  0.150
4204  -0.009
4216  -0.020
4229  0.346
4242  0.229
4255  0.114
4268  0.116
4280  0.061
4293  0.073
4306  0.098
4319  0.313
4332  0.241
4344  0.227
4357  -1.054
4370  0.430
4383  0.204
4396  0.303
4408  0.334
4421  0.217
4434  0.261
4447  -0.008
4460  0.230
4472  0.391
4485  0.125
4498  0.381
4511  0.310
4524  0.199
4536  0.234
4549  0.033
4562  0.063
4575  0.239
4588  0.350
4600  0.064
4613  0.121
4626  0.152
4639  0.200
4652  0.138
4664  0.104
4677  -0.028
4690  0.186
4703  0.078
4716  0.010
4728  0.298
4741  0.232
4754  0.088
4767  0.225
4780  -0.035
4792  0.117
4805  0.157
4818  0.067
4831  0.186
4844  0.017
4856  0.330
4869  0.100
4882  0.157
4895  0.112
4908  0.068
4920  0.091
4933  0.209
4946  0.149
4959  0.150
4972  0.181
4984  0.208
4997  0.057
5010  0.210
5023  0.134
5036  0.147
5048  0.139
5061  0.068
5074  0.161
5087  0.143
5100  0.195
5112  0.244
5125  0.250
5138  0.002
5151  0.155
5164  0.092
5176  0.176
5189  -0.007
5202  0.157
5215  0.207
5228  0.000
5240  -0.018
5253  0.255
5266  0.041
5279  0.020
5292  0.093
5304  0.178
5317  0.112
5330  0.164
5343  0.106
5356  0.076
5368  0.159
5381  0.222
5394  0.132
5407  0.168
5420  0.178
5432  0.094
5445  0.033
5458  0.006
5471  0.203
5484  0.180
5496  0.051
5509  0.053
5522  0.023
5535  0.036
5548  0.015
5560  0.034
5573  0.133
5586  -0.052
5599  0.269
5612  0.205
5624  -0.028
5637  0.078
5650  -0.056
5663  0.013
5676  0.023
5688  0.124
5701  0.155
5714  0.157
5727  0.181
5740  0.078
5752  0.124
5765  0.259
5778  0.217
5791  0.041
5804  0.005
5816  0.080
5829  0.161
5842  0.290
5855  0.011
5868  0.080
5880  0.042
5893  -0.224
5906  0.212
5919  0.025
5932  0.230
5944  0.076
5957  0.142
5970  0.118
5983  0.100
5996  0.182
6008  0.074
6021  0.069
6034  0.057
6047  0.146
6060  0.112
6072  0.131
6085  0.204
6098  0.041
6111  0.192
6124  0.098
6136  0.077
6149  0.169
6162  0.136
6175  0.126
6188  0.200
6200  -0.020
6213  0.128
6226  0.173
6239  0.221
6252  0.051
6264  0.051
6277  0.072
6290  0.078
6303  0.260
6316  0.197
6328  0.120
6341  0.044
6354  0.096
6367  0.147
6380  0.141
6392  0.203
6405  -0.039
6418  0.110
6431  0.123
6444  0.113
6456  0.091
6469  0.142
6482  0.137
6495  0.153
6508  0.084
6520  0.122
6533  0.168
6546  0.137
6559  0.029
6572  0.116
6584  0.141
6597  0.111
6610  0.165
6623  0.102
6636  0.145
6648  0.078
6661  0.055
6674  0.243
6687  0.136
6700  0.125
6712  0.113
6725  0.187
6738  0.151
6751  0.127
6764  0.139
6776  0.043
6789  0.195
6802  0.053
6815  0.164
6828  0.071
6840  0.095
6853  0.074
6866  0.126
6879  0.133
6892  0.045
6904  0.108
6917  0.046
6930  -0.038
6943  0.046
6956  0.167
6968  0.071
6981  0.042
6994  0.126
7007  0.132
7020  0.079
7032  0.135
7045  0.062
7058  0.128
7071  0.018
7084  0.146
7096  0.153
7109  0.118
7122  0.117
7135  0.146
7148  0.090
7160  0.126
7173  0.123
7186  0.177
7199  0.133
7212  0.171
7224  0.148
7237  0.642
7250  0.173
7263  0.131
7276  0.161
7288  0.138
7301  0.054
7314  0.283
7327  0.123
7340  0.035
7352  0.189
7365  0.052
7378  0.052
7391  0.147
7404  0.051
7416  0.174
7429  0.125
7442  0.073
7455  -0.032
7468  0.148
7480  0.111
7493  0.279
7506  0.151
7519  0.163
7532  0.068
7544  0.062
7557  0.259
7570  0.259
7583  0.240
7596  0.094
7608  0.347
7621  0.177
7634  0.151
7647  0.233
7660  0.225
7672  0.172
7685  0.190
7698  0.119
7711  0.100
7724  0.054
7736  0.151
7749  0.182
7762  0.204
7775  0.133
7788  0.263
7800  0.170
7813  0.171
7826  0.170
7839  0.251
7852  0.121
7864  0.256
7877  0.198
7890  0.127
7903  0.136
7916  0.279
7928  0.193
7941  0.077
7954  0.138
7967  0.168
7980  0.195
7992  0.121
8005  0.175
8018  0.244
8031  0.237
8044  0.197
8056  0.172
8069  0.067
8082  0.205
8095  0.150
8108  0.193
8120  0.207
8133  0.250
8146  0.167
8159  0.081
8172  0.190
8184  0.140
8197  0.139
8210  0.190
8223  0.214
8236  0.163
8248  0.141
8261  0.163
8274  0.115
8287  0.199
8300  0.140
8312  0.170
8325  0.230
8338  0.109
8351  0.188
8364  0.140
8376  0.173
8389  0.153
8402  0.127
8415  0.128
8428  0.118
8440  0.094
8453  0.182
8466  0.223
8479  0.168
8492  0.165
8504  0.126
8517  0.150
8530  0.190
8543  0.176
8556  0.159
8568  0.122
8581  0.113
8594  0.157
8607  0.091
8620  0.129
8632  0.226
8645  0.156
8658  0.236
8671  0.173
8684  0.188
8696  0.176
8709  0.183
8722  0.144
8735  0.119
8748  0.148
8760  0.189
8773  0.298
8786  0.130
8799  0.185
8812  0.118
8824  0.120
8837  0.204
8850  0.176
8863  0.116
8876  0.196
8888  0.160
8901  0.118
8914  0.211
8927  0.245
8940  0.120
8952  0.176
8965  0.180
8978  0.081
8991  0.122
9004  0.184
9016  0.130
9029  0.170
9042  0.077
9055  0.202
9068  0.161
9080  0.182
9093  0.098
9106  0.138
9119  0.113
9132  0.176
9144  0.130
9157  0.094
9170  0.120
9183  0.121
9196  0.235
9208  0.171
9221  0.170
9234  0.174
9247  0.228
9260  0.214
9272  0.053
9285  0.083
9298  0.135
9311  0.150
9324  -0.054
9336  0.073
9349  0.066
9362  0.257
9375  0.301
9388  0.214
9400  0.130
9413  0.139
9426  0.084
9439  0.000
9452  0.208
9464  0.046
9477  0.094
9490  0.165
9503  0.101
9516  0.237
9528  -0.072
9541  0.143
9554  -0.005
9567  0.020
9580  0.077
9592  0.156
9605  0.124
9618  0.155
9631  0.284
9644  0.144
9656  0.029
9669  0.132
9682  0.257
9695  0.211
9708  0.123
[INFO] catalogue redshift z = 0.941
